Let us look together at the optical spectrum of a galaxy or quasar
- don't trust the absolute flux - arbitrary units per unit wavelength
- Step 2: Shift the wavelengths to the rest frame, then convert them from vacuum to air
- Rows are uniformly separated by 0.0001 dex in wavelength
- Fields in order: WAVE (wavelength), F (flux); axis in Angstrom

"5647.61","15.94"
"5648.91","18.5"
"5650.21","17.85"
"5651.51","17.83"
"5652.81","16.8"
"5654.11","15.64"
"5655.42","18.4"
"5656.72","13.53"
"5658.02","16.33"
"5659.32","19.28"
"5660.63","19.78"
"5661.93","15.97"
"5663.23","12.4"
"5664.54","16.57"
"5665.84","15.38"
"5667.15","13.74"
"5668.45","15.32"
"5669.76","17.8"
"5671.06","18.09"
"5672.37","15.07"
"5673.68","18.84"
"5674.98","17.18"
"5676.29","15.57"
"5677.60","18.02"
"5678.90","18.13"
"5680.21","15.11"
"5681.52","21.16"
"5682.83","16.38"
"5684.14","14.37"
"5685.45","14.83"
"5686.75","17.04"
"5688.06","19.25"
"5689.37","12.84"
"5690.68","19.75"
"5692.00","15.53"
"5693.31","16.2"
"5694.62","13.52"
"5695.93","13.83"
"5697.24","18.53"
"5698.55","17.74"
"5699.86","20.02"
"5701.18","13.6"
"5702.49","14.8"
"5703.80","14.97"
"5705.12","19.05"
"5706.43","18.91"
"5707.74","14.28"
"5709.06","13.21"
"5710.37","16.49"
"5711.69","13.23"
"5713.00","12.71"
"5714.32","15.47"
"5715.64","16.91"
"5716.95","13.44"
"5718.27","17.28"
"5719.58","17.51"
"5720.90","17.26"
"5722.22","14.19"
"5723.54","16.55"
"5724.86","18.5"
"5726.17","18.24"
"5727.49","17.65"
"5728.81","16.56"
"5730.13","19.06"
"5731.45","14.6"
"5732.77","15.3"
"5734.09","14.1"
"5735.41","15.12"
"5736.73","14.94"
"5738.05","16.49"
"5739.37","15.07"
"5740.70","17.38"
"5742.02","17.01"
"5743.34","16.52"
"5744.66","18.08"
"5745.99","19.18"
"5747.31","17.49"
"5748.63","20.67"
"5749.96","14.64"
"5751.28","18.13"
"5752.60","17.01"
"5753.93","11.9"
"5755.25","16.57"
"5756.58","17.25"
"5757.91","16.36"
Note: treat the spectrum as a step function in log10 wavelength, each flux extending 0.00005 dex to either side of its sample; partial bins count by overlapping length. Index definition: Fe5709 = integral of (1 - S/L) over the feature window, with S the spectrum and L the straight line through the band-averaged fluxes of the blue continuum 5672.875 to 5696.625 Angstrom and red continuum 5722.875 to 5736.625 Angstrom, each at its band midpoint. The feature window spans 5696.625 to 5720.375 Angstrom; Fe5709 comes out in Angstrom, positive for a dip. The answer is 0.7 Angstrom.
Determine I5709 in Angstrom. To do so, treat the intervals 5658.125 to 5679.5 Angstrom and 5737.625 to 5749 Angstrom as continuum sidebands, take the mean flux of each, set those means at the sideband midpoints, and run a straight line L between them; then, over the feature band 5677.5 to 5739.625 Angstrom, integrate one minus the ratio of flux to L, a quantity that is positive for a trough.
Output 3.3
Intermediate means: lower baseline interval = 16.7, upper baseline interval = 17.5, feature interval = 16.2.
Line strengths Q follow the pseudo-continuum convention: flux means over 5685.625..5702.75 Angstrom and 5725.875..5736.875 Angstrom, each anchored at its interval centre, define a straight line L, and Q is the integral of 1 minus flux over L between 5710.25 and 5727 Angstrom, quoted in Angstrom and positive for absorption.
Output 0.2 Angstrom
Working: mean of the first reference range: 16.4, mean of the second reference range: 16.2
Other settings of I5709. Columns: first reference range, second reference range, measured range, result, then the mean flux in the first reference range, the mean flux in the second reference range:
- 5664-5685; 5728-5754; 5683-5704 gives 0.7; 16.7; 16.6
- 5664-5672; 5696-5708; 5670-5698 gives -0.4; 16.1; 16.8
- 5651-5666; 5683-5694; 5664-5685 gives -0.4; 16.5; 16.2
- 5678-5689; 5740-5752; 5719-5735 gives 0.8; 17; 17.7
